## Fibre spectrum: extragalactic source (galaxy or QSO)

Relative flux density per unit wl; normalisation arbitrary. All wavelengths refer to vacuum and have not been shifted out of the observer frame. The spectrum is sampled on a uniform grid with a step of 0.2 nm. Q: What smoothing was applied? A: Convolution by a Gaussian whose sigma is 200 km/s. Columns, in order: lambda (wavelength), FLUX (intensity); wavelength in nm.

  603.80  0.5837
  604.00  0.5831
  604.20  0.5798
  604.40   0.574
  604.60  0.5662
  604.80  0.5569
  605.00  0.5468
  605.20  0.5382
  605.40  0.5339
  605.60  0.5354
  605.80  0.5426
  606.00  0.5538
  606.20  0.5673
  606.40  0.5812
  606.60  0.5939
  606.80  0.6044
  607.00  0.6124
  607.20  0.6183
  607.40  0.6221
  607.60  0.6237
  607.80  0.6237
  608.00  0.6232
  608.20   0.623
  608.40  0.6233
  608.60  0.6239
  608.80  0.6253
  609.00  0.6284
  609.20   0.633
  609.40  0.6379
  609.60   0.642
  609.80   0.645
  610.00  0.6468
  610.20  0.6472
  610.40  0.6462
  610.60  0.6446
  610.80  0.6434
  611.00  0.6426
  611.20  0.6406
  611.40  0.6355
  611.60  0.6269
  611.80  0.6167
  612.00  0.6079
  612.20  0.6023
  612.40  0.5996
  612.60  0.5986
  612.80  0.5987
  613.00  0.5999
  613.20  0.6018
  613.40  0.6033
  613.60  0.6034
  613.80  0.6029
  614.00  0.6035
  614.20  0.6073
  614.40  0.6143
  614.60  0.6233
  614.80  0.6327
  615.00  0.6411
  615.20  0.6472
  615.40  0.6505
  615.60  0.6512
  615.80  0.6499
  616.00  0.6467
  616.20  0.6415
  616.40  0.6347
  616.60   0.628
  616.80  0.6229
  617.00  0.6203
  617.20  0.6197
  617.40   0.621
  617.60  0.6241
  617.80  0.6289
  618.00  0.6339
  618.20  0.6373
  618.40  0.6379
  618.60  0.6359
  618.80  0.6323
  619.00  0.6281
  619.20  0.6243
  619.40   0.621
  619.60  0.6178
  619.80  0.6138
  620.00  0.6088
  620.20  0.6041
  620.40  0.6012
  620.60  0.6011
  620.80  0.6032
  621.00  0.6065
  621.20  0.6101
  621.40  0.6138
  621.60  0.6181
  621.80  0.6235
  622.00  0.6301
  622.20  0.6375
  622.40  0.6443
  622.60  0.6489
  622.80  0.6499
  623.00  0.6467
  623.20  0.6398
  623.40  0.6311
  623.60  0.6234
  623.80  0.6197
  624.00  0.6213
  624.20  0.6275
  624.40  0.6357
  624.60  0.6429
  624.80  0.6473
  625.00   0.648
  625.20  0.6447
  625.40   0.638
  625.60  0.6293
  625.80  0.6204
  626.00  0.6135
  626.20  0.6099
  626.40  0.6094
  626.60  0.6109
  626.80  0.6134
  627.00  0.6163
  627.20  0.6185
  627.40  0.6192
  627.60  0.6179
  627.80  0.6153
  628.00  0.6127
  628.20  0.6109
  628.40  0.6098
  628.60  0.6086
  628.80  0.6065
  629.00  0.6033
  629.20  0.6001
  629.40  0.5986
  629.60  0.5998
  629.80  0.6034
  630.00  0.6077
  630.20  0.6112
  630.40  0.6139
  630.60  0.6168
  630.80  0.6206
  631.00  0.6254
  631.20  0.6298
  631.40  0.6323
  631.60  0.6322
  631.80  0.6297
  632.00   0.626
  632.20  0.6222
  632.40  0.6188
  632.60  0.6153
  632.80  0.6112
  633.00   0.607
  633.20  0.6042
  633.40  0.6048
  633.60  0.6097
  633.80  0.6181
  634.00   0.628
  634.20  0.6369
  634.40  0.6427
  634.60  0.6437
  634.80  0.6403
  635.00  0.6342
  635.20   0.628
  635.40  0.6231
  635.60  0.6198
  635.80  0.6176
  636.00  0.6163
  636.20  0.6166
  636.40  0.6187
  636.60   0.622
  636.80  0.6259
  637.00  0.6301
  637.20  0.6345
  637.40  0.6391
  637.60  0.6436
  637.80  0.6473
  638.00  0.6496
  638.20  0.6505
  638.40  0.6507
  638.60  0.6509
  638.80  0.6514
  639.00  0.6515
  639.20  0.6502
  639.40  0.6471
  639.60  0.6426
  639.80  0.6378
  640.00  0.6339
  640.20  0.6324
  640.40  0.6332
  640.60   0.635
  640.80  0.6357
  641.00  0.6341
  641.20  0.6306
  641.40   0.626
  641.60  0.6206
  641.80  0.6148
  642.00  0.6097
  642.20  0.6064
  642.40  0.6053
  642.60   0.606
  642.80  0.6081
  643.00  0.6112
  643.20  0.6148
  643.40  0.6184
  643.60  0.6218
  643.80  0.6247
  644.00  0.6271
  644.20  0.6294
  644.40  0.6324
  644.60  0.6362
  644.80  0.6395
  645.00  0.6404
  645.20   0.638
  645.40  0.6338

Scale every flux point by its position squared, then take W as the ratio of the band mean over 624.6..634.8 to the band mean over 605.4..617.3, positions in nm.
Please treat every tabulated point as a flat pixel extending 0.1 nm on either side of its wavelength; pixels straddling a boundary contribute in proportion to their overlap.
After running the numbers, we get 1.1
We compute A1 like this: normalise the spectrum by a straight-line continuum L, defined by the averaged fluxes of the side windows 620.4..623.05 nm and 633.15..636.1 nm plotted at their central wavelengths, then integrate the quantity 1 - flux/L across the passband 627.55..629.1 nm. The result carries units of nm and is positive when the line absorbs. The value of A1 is 0.04 nm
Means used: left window 0.624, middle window 0.61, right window 0.625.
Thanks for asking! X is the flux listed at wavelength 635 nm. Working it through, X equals 0.6342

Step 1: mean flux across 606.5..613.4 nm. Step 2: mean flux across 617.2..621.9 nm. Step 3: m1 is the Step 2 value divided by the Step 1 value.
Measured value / 0.99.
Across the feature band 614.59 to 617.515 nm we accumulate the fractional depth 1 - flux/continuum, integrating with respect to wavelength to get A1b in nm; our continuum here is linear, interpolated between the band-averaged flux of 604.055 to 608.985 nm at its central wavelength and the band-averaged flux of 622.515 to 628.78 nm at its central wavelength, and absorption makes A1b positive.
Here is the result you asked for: -0.14 nm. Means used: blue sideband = 0.588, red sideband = 0.626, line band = 0.636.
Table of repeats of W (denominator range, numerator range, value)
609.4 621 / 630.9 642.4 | 1.08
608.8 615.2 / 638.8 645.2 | 1.11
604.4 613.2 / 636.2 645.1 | 1.15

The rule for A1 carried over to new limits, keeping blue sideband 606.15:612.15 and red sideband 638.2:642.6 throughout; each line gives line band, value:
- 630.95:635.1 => 0.045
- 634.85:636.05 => 0.015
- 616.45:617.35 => 0.006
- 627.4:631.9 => 0.117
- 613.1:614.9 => 0.047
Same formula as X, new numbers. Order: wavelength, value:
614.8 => 0.6327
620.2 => 0.6041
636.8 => 0.6259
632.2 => 0.6222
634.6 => 0.6437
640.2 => 0.6324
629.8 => 0.6034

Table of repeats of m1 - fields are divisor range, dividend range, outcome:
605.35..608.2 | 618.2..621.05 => 1.05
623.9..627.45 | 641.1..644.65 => 0.99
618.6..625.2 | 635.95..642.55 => 1.01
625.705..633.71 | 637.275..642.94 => 1.03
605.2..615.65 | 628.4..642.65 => 1.02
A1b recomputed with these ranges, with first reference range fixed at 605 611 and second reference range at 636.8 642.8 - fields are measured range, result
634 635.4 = -0.01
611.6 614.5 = 0.04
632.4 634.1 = 0.04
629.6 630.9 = 0.03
